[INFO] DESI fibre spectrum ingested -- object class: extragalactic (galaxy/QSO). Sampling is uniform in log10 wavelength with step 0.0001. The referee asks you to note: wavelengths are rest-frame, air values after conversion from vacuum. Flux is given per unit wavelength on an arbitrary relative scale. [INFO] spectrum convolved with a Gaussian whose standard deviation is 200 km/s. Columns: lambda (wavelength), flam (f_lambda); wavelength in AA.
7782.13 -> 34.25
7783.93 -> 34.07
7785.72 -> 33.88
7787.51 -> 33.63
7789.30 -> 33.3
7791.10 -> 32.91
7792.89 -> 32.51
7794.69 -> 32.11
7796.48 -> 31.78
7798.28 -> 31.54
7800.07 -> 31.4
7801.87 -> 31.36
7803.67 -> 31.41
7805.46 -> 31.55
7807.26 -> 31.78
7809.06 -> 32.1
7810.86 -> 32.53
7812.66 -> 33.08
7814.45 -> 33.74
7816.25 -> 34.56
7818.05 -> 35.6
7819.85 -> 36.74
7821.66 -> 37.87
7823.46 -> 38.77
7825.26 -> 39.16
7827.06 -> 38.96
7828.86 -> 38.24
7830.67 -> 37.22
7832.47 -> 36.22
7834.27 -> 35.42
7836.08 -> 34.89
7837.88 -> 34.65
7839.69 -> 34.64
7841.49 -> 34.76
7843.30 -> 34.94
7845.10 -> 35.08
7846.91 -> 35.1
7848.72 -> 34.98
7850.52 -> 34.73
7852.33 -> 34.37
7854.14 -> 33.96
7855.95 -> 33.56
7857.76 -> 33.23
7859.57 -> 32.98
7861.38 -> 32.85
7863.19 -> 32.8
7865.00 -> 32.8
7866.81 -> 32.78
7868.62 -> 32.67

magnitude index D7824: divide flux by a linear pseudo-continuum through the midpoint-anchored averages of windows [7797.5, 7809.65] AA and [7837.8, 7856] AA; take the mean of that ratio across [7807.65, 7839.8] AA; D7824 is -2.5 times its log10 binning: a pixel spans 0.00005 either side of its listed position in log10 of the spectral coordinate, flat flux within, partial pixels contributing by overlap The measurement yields -0.09 mag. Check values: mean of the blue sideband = 31.6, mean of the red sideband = 34.7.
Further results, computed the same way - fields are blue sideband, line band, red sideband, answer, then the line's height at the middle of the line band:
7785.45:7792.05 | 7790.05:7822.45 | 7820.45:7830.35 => 0.09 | 35.8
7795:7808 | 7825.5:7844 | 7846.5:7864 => -0.10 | 33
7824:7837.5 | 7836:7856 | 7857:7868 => 0.01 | 35.1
